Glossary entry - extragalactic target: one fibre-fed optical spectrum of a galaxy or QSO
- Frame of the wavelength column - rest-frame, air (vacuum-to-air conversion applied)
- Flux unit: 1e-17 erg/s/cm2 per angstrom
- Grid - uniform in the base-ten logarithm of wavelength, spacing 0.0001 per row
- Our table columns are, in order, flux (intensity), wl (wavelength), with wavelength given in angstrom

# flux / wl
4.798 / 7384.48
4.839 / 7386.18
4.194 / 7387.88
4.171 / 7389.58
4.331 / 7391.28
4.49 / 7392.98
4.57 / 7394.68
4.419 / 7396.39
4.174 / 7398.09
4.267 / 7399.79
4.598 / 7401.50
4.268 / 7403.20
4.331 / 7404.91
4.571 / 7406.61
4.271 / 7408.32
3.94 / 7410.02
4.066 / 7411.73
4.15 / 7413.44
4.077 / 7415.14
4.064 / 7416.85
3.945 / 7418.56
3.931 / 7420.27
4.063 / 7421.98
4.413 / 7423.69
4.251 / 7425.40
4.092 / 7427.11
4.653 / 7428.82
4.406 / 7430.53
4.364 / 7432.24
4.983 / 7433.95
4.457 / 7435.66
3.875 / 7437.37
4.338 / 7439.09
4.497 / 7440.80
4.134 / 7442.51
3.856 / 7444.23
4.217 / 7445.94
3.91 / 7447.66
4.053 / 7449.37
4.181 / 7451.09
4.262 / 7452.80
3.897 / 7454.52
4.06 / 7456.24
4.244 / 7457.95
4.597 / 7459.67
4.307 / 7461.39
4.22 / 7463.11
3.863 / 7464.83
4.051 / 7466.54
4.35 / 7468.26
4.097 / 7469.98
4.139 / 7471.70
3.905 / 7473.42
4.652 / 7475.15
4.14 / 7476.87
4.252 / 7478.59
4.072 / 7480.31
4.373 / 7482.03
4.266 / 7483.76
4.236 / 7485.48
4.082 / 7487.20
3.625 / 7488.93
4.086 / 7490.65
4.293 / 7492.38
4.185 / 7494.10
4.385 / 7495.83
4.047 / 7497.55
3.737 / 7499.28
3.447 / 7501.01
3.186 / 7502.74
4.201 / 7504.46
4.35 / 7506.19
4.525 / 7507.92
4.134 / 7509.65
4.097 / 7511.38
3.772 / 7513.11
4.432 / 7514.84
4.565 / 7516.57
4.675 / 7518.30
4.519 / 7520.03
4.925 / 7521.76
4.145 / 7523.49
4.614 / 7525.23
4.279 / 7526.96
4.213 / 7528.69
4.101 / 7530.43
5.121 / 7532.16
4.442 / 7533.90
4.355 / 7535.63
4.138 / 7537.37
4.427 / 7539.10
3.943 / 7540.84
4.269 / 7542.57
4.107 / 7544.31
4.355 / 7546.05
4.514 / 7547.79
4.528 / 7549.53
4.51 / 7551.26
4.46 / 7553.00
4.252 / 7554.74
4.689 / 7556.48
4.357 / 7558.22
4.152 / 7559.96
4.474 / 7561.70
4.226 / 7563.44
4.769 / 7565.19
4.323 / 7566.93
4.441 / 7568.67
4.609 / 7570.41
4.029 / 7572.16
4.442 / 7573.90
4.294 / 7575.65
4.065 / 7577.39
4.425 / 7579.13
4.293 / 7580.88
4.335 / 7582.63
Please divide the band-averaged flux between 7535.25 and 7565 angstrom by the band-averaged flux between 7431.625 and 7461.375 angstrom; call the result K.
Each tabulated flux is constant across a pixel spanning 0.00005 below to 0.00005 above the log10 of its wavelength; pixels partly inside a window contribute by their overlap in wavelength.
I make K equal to 1.03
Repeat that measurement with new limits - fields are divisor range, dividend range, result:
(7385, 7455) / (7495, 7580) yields 1.01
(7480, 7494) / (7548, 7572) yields 1.07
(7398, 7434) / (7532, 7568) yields 1.03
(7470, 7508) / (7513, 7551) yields 1.08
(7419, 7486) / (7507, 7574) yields 1.04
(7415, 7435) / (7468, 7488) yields 0.98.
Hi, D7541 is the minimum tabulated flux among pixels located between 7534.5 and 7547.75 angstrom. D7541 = 3.943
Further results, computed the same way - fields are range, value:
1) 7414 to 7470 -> 3.856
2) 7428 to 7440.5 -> 3.875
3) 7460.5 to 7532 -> 3.186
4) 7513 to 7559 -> 3.772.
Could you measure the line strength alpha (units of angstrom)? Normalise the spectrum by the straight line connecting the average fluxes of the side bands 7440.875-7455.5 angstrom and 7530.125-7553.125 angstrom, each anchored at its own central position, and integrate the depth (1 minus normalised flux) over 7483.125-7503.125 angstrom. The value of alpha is 1.2 angstrom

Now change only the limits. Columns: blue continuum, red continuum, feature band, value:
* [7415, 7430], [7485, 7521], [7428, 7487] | -1.1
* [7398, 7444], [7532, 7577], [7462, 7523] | 2.2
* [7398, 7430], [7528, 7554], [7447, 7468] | 0.6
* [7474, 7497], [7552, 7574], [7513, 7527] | -0.6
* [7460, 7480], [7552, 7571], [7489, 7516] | 1.4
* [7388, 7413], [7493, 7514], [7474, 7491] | -0.4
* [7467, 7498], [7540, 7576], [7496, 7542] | 0.2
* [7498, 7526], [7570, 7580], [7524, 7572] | -1.5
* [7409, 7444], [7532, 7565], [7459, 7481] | 0.4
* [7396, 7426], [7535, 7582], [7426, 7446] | -0.4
